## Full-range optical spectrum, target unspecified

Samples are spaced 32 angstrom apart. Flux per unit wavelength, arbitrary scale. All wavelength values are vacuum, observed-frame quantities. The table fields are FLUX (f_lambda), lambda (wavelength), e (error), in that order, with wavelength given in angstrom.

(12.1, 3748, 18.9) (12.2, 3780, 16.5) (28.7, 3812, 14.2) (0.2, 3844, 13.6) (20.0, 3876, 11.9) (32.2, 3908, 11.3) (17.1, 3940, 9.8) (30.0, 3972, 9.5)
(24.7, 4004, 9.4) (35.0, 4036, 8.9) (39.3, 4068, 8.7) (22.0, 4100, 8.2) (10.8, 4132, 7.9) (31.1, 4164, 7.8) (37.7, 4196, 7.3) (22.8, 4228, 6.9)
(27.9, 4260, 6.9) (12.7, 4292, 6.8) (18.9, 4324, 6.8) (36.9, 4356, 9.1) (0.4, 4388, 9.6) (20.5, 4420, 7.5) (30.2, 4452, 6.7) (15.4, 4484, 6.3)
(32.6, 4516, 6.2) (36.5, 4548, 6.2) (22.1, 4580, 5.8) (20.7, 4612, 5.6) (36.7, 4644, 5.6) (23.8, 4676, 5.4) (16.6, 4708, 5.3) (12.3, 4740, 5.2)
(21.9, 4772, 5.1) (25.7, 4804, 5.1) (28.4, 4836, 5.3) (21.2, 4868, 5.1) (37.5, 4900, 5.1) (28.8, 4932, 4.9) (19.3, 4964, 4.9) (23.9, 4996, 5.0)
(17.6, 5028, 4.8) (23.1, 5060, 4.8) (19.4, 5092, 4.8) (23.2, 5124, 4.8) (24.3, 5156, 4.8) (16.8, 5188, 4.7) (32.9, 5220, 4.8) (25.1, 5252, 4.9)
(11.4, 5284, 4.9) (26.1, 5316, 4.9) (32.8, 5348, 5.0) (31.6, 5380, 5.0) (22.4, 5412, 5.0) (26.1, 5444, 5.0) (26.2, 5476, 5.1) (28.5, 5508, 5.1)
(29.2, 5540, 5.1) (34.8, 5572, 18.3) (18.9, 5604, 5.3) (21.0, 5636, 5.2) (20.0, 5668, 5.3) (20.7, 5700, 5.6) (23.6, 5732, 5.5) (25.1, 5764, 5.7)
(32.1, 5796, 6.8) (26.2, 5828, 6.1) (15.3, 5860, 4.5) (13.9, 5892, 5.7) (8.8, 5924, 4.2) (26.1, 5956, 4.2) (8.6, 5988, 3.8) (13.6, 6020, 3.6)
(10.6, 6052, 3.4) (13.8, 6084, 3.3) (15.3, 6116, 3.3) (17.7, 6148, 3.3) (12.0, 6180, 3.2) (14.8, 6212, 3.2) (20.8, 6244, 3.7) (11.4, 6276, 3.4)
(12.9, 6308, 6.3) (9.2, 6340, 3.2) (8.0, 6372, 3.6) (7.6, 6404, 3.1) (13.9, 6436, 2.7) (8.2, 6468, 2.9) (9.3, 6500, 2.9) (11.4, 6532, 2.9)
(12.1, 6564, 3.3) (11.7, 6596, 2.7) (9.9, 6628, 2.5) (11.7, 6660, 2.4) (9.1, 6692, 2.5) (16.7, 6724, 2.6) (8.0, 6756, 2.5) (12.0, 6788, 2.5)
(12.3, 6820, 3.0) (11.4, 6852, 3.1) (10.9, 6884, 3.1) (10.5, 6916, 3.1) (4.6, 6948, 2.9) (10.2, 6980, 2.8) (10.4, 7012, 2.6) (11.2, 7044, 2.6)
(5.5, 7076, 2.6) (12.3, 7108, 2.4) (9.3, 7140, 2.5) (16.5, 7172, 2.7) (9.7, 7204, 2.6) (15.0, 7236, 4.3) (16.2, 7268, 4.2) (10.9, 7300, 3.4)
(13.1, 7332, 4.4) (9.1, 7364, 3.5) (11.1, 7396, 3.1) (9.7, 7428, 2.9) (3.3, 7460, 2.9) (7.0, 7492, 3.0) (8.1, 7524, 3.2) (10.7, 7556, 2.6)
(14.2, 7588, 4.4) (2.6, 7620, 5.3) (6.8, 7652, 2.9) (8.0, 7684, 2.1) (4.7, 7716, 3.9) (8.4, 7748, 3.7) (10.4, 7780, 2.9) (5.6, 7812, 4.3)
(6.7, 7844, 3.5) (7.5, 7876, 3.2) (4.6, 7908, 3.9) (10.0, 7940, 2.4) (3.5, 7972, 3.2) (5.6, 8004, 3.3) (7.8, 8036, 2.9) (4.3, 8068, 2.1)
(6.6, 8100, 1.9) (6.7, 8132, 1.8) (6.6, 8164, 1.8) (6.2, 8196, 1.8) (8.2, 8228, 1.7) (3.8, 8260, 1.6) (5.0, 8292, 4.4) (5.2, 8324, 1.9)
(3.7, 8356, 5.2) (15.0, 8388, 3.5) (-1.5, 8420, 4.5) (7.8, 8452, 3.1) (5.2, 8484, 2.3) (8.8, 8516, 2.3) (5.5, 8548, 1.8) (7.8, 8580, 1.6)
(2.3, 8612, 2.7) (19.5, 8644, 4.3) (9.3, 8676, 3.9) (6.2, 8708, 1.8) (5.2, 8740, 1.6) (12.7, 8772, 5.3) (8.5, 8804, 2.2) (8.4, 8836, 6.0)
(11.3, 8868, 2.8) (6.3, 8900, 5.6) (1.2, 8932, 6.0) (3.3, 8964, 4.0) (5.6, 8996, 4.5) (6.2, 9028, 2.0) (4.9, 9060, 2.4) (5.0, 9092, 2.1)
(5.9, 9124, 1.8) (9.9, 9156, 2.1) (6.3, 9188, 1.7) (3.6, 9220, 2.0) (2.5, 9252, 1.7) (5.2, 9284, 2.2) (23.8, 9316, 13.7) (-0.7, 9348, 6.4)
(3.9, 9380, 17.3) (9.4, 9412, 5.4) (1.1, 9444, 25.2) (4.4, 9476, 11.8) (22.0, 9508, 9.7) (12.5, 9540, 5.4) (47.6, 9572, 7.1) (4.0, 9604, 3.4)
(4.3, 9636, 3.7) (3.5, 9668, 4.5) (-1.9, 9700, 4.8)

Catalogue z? 1.565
